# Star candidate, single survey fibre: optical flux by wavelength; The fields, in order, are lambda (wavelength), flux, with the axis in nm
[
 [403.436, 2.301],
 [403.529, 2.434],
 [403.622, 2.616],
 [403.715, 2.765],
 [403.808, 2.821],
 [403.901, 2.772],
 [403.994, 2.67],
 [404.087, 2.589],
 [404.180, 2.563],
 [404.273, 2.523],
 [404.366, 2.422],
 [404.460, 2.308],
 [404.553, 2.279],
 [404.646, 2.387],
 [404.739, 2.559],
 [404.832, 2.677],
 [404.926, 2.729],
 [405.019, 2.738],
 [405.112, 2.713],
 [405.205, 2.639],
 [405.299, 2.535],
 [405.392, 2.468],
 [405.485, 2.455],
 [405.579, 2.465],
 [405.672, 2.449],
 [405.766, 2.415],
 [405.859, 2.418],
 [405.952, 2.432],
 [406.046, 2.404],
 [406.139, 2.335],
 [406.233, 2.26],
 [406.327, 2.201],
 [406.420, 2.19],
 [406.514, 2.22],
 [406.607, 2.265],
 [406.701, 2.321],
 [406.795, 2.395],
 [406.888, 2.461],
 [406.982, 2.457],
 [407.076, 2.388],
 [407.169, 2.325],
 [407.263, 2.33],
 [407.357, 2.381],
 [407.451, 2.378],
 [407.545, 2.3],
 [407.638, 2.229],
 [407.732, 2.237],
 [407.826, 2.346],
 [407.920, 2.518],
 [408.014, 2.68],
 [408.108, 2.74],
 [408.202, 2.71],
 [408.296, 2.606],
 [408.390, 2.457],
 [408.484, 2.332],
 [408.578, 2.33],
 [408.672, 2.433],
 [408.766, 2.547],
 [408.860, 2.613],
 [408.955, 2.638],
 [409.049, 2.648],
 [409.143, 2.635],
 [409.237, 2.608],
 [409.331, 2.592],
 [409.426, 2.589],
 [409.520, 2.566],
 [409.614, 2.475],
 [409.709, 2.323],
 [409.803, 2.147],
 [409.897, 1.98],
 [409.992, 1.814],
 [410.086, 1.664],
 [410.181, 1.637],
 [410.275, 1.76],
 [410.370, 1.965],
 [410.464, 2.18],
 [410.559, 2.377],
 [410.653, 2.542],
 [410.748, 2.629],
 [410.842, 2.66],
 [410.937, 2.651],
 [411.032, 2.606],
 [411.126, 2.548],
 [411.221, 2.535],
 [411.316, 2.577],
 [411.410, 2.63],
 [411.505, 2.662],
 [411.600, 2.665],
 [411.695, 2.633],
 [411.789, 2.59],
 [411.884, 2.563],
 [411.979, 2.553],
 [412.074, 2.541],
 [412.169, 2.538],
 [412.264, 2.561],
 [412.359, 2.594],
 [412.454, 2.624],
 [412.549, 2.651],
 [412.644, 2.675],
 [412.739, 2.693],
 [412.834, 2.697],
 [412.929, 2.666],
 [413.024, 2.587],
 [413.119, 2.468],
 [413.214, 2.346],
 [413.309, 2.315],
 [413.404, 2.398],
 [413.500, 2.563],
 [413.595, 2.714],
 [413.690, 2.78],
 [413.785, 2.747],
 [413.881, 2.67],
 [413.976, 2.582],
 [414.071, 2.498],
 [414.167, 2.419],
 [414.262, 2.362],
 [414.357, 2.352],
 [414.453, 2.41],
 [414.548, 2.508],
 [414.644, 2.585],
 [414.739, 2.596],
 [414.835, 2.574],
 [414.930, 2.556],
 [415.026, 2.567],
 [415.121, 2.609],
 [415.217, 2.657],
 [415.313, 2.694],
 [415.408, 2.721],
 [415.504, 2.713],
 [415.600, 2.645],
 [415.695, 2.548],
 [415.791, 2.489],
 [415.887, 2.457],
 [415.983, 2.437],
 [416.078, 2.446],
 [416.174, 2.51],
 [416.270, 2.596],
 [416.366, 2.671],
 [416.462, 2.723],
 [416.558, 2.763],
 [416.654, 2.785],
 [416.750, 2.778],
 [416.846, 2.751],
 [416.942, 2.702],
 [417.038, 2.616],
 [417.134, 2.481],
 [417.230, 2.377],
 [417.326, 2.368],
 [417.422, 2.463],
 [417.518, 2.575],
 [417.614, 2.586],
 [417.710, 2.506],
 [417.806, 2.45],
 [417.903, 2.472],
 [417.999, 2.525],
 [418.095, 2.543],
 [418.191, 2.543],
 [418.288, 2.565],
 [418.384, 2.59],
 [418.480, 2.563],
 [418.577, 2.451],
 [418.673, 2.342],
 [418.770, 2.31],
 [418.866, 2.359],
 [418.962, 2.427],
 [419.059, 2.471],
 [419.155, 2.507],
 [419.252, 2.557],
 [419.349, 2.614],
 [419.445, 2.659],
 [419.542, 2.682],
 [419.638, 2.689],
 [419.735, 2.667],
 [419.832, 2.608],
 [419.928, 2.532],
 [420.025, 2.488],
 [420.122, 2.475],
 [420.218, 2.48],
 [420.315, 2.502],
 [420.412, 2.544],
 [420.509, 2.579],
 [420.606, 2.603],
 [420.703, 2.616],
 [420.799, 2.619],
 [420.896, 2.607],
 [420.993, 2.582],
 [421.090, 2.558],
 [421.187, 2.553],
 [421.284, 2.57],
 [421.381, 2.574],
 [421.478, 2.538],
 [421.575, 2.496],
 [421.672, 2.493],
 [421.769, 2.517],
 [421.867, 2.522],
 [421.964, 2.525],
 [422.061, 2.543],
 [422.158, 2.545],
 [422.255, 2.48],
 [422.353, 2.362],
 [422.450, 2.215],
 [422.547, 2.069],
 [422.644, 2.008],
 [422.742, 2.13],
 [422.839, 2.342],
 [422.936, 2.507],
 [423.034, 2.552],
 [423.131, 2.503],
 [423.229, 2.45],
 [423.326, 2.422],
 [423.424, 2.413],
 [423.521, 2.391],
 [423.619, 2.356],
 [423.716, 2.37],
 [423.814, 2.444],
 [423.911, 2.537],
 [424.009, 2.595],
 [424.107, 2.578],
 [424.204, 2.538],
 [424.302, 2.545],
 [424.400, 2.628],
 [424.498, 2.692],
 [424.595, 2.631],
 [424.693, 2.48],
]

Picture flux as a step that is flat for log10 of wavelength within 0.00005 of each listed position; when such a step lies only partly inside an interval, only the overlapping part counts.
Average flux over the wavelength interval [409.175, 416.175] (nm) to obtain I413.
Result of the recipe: 2.49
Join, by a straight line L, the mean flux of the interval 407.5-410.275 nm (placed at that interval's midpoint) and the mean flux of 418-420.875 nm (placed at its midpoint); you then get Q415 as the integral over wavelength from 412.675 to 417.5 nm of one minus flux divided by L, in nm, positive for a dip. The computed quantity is -0.19 nm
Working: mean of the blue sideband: 2.38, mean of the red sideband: 2.54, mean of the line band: 2.57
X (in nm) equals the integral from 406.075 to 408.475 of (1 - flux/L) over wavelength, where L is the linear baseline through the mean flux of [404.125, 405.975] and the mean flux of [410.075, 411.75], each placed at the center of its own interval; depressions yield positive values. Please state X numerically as 0.078 nm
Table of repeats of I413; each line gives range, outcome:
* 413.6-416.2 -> 2.56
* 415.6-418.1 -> 2.56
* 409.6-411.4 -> 2.27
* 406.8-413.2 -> 2.46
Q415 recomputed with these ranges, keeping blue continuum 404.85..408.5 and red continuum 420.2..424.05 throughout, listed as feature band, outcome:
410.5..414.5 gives -0.19 nm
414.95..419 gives -0.16 nm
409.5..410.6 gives 0.17 nm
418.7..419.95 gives -0.04 nm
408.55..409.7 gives -0.05 nm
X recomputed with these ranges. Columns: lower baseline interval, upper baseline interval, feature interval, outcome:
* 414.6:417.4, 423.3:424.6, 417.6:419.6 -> 0.05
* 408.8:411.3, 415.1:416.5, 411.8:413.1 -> -0.08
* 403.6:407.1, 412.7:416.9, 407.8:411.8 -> 0.14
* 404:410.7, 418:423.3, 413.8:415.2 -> -0.04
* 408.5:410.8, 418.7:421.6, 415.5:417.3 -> -0.10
